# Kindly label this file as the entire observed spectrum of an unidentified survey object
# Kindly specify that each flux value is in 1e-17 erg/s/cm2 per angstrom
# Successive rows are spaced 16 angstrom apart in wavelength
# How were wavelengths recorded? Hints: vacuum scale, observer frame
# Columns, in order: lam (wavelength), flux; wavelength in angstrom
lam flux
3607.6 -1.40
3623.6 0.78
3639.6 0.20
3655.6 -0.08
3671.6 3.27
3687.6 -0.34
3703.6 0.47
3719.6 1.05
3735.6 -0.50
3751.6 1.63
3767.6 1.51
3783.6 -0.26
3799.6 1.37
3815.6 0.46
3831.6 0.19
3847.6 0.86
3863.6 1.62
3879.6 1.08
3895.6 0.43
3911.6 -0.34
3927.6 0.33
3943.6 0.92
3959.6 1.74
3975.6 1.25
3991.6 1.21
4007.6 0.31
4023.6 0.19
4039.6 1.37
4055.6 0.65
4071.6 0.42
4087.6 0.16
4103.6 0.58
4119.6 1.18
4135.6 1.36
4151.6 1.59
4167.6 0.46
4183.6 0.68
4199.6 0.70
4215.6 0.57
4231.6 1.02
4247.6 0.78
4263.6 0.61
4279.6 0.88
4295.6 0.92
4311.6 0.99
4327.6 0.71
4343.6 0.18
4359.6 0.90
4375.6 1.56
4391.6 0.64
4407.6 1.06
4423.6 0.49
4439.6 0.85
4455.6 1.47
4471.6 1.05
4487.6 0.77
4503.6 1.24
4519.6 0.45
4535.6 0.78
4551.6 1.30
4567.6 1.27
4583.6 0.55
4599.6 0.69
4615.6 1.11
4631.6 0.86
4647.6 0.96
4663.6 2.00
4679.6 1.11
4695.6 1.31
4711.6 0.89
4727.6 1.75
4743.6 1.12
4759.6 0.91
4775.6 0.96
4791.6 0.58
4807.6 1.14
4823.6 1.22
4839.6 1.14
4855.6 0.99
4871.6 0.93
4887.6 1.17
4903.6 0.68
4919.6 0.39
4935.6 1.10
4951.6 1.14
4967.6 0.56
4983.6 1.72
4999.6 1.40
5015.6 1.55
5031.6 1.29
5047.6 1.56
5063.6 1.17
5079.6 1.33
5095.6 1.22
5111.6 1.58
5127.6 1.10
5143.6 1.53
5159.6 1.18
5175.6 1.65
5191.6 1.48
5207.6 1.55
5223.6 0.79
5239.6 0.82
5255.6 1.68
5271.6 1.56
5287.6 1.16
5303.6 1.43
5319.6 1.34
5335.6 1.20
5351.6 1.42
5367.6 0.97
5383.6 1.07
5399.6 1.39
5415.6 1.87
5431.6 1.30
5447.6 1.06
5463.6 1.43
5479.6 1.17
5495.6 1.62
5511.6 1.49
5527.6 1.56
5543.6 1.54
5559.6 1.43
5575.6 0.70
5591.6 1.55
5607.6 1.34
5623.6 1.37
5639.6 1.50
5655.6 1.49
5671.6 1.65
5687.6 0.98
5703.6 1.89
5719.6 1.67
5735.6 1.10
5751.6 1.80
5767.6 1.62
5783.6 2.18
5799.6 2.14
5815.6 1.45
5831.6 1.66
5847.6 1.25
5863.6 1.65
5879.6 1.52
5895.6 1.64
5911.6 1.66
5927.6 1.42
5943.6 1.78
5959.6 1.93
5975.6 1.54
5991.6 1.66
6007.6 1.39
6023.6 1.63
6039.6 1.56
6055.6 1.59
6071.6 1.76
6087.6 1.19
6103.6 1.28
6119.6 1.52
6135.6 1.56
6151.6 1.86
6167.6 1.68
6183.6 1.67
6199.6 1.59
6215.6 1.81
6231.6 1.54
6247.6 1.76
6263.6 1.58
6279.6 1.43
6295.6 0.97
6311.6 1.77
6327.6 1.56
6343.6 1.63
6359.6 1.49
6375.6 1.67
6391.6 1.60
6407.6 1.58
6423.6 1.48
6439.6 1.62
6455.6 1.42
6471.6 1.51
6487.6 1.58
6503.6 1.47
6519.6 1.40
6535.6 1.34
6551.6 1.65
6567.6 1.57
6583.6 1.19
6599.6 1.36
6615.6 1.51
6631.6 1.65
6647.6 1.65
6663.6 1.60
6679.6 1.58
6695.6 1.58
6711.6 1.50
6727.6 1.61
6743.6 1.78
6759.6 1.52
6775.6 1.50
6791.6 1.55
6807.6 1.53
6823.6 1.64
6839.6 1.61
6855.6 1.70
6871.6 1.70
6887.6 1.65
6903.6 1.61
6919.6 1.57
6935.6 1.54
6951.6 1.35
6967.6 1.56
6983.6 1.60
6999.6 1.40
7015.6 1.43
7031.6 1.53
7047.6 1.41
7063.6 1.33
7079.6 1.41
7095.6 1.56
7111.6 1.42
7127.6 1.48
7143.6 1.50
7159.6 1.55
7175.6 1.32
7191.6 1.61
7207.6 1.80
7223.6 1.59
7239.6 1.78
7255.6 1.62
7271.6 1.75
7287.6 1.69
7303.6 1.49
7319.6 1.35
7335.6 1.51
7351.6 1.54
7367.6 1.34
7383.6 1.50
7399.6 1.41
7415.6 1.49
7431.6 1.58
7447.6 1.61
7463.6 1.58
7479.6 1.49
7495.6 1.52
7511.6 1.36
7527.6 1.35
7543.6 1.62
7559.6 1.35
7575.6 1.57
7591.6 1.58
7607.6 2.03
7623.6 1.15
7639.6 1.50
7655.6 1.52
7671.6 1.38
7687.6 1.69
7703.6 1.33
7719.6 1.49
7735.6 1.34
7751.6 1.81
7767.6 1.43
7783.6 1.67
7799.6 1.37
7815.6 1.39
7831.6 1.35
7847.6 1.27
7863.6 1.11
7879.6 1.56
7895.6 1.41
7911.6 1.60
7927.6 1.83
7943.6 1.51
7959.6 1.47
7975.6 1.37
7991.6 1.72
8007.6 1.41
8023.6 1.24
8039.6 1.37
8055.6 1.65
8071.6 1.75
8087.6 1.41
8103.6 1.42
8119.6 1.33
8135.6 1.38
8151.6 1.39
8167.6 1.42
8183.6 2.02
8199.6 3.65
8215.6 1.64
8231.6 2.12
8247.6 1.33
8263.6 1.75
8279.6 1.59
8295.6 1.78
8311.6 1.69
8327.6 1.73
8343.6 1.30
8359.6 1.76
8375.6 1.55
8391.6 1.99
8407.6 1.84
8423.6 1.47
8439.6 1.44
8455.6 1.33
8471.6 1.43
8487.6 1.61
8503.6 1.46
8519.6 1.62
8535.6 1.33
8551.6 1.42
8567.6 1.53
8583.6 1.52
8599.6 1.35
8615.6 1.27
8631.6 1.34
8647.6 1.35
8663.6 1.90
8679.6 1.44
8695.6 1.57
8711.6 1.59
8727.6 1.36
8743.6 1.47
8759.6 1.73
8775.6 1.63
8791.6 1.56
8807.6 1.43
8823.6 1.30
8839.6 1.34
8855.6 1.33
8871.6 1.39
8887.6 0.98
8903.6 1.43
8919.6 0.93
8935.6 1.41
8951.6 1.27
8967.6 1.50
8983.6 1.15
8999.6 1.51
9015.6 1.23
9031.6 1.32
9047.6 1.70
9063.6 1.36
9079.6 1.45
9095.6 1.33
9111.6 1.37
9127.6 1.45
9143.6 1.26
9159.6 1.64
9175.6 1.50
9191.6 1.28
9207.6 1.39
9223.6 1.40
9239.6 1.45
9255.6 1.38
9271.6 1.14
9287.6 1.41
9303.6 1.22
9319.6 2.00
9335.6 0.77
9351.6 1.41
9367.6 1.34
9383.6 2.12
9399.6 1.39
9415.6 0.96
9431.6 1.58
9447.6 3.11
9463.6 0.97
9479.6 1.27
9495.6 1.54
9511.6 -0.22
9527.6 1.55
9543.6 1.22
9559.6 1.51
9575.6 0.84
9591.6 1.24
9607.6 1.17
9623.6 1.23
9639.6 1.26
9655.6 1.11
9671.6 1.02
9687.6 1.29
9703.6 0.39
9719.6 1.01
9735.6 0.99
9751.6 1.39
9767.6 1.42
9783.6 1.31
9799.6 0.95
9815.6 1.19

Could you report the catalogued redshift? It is 0.25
